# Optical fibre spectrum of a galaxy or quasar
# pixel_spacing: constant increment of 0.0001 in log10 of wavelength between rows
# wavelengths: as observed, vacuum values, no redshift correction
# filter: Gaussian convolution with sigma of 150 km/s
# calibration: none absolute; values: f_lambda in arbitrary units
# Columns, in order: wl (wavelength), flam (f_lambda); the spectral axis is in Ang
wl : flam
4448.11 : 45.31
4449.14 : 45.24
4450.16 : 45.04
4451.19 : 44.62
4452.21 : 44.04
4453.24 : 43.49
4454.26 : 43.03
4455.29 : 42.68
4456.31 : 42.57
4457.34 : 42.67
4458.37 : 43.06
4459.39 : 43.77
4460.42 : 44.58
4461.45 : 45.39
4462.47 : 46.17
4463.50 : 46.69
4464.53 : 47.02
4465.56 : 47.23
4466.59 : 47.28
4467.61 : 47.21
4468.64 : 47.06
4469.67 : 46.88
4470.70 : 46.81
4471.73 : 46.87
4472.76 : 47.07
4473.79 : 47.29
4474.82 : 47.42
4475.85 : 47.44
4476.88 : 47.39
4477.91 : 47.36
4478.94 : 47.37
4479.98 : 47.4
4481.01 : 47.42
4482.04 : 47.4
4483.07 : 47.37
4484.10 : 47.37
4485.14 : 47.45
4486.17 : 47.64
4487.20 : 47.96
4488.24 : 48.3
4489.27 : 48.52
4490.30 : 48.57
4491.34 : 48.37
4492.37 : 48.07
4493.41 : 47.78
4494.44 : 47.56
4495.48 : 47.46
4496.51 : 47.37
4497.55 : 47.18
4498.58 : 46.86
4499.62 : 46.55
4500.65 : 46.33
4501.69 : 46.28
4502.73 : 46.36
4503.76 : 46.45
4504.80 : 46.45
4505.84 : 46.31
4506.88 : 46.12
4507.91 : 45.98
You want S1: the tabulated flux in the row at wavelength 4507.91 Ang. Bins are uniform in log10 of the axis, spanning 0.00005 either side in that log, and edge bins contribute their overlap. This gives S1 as 45.98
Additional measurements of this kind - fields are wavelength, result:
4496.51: 47.37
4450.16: 45.04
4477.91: 47.36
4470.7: 46.81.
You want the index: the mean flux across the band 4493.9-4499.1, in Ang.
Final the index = 47.3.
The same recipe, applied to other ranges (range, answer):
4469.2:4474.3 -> 47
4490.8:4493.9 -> 48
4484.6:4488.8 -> 47.8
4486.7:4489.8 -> 48.3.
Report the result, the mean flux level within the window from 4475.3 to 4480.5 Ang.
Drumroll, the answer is 47.4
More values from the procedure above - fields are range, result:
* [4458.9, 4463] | 45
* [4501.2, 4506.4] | 46.3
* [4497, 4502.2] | 46.6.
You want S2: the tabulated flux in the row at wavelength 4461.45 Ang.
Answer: 45.39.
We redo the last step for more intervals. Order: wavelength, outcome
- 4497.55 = 47.18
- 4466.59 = 47.28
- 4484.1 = 47.37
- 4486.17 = 47.64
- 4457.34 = 42.67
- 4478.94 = 47.37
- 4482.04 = 47.4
